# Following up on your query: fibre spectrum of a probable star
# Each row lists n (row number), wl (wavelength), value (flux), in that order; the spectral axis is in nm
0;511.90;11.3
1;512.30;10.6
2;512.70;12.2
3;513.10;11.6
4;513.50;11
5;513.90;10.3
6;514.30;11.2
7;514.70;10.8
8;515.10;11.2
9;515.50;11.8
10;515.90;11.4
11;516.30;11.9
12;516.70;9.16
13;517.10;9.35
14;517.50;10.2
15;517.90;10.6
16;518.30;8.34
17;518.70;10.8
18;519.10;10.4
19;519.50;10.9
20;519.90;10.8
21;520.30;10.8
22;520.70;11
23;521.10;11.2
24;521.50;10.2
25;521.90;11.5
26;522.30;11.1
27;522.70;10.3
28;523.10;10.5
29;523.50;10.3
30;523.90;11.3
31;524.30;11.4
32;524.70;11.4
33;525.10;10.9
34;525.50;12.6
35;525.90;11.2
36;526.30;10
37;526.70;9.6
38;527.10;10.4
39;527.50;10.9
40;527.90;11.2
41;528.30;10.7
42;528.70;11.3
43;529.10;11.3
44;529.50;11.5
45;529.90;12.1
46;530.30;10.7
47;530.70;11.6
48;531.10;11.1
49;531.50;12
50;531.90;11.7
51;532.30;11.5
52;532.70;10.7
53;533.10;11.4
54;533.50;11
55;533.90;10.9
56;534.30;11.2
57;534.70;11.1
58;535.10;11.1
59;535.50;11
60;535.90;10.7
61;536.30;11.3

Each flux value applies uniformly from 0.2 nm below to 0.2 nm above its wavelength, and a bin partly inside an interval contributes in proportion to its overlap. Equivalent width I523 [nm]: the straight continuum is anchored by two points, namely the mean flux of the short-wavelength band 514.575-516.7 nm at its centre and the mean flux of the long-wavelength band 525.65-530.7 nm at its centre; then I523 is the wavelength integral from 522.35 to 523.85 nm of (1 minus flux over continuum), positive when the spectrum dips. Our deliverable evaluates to 0.07 nm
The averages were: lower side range 11.2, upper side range 11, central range 10.5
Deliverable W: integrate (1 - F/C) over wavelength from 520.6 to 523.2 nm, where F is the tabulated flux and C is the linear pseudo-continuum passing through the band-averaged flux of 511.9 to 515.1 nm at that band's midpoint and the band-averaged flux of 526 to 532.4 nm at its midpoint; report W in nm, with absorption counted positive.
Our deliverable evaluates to 0.064 nm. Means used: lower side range 11.1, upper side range 11.1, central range 10.8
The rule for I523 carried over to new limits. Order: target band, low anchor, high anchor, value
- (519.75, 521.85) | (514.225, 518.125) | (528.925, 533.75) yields 0.02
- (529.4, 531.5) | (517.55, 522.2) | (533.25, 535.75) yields -0.10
